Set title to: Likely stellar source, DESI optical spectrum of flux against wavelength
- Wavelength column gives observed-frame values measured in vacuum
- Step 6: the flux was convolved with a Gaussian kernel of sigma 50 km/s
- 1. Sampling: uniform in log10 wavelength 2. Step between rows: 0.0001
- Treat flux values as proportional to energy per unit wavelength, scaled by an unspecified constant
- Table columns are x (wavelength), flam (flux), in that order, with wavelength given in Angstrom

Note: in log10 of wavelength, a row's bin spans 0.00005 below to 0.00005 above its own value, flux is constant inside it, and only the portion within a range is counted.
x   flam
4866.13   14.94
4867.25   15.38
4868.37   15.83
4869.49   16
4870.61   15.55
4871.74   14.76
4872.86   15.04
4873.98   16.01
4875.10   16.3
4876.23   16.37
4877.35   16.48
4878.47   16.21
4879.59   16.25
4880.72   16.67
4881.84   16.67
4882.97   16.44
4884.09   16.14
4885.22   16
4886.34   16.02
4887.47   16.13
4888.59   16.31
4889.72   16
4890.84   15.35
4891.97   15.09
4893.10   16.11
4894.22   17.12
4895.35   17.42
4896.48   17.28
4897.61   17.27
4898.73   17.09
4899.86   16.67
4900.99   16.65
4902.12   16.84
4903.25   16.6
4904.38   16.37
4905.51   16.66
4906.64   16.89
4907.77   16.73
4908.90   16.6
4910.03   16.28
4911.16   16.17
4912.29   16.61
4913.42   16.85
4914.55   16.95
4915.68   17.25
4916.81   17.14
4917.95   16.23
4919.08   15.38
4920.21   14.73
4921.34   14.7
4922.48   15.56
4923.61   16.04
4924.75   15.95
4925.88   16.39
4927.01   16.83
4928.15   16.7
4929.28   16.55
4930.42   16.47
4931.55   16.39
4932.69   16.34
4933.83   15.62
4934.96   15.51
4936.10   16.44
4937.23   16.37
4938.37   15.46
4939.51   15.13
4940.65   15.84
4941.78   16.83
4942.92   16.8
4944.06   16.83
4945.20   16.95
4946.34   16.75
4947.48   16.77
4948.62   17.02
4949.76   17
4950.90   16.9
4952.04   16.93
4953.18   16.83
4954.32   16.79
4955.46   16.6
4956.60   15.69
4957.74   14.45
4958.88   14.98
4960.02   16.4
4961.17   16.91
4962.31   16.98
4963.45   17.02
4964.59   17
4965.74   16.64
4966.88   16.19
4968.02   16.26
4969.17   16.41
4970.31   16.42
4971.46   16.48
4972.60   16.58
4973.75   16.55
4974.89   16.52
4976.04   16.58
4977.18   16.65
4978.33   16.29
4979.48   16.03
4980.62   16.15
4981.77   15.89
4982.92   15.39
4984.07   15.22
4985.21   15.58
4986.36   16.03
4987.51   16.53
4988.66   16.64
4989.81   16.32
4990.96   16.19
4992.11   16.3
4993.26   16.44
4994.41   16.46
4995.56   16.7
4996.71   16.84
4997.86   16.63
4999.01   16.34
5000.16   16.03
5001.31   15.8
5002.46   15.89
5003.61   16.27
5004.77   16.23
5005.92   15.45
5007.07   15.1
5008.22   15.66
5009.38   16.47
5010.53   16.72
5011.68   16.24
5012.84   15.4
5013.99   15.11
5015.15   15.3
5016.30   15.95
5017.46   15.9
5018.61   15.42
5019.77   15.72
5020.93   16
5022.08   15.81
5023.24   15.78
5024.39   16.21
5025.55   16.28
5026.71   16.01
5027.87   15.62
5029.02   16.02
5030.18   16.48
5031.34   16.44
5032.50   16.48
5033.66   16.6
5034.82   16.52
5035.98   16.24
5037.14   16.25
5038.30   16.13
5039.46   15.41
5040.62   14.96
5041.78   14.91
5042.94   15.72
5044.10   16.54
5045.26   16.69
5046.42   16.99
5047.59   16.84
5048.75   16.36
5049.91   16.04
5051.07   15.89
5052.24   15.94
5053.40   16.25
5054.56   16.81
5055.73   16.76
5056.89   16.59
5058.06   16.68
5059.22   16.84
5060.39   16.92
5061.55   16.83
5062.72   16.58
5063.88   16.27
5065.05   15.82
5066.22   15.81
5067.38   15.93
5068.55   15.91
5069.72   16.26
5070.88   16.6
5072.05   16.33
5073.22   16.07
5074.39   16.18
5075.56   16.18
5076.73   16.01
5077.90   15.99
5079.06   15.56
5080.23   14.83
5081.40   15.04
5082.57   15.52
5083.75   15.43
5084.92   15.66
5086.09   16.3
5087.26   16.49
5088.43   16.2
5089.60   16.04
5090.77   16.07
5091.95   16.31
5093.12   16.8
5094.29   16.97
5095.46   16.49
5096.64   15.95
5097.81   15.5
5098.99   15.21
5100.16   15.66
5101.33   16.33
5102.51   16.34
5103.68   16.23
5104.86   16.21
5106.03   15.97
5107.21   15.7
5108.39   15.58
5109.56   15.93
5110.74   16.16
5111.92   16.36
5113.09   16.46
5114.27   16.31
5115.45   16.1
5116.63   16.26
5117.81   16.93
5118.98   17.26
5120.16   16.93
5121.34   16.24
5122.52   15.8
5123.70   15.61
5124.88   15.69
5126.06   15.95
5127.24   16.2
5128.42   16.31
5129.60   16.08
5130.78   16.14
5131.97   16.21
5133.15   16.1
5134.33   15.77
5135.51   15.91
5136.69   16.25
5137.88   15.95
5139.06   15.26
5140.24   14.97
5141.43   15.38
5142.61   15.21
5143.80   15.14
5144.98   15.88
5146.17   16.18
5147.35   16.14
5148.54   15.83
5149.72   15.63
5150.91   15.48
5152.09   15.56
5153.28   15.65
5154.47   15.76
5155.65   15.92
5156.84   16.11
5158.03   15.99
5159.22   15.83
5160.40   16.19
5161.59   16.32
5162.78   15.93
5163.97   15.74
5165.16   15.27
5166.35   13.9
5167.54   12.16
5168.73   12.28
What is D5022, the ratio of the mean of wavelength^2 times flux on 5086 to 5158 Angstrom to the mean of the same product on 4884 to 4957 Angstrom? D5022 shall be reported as 1.1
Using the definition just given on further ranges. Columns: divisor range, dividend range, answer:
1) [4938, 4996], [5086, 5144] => 1.04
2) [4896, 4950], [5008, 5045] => 1.01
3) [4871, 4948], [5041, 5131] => 1.06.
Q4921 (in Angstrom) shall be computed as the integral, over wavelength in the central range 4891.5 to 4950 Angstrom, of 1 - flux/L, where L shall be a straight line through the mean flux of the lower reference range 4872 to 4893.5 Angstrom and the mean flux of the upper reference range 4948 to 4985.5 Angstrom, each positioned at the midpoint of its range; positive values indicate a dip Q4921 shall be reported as -0.8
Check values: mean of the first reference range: 16.1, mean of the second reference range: 16.4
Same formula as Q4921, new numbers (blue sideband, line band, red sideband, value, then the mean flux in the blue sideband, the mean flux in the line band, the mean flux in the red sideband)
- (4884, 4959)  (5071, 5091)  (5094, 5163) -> 0.23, 16.4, 15.9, 16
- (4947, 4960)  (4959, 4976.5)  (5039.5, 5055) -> -0.24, 16.4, 16.6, 16.1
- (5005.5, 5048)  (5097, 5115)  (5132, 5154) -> -0.24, 16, 16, 15.7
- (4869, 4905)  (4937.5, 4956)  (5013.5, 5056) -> -0.45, 16.3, 16.6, 16.1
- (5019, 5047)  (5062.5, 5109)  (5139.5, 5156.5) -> -0.40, 16.1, 16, 15.6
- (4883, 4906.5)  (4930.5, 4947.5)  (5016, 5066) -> 0.13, 16.5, 16.3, 16.2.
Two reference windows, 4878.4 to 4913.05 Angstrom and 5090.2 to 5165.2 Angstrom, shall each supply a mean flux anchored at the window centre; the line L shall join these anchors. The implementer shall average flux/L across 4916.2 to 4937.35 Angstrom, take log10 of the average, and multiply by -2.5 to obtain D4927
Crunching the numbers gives 0.02 mag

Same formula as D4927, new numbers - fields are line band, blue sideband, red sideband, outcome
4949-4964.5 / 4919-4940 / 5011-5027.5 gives -0.038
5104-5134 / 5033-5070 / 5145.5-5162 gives -0.010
